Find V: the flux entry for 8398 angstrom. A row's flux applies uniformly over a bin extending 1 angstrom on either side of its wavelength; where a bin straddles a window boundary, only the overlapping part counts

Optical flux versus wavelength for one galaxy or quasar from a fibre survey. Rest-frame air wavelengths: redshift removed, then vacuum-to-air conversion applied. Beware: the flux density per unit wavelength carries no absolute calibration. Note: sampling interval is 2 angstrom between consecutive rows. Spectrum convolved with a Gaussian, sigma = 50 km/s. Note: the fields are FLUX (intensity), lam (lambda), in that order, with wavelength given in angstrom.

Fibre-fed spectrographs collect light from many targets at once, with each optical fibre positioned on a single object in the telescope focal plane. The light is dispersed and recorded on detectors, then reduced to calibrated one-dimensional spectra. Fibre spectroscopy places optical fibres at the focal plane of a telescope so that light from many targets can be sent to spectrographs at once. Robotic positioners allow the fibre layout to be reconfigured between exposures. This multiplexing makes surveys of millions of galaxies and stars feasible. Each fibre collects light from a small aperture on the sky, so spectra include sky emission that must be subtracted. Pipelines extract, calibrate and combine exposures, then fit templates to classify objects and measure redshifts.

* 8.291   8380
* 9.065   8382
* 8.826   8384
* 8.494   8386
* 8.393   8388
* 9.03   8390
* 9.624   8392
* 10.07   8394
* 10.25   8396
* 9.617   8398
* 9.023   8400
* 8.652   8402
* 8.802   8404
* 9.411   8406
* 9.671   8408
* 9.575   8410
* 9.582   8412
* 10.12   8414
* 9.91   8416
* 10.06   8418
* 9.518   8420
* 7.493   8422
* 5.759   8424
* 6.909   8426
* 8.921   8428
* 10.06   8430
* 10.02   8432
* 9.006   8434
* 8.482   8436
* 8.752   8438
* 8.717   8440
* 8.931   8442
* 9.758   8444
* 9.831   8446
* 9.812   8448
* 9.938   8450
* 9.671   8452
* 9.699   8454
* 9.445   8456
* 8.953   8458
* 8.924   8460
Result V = 9.617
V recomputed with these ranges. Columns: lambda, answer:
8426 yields 6.909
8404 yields 8.802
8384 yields 8.826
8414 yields 10.12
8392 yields 9.624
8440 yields 8.717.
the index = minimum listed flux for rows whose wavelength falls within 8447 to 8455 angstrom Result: 9.671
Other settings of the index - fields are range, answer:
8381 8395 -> 8.393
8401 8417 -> 8.652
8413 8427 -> 5.759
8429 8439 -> 8.482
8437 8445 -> 8.717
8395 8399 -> 9.617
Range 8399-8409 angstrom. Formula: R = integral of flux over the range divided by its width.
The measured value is 9.11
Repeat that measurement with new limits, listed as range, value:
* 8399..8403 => 8.84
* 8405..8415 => 9.67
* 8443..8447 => 9.79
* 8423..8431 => 7.91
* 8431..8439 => 9.07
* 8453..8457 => 9.57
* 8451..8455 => 9.68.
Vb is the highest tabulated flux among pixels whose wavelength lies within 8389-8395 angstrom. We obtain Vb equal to 10.07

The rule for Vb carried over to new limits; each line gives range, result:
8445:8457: 9.938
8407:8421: 10.12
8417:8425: 10.06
